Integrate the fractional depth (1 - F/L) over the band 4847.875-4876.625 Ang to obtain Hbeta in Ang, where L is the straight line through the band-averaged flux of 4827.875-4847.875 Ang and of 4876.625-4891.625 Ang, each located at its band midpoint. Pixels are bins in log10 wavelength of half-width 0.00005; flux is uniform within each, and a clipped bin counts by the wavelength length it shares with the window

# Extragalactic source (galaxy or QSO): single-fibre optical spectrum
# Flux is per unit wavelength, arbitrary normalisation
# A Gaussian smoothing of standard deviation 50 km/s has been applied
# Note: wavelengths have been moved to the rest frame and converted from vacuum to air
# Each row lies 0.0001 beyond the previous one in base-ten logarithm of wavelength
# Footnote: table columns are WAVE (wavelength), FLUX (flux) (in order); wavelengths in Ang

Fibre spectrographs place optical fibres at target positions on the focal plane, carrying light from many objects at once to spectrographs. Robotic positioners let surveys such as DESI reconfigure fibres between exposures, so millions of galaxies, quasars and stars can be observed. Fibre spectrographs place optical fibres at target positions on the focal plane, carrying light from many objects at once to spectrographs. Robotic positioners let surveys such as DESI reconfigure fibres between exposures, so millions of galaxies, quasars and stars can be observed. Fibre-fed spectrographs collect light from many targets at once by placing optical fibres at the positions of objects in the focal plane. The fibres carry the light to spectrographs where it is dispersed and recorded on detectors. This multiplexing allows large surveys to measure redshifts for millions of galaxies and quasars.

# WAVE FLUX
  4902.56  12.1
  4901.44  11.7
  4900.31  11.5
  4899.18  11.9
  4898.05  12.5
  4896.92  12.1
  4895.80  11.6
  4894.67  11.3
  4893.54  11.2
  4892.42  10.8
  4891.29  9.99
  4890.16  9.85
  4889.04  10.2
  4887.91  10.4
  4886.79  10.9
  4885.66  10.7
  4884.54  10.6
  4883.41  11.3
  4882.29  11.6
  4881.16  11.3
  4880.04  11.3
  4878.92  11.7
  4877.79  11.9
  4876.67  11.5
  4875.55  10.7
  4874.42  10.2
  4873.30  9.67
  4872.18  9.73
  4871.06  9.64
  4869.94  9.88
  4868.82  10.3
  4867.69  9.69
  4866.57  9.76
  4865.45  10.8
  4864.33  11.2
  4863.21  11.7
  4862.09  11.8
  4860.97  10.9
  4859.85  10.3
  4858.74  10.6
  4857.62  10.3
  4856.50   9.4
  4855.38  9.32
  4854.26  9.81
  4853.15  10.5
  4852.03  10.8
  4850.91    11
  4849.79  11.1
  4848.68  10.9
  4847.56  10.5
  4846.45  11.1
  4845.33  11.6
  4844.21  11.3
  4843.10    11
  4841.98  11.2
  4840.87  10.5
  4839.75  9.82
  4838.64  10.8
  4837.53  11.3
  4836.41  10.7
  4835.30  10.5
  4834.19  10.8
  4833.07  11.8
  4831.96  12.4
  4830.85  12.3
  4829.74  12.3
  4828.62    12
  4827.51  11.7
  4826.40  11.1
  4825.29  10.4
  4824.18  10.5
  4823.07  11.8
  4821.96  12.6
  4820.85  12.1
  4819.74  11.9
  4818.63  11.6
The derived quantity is 1.7 Ang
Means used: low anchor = 11.2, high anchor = 10.9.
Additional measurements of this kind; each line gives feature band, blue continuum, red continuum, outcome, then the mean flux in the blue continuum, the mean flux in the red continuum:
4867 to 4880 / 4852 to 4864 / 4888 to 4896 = 0.1 Ang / 10.5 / 10.6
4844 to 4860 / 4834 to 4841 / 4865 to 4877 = -0.2 Ang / 10.6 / 10.1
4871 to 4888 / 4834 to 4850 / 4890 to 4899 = 0.4 Ang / 10.9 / 11.3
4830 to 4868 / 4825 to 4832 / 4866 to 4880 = 1.1 Ang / 11.7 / 10.4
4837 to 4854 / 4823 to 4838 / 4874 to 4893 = 0.6 Ang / 11.4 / 10.9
